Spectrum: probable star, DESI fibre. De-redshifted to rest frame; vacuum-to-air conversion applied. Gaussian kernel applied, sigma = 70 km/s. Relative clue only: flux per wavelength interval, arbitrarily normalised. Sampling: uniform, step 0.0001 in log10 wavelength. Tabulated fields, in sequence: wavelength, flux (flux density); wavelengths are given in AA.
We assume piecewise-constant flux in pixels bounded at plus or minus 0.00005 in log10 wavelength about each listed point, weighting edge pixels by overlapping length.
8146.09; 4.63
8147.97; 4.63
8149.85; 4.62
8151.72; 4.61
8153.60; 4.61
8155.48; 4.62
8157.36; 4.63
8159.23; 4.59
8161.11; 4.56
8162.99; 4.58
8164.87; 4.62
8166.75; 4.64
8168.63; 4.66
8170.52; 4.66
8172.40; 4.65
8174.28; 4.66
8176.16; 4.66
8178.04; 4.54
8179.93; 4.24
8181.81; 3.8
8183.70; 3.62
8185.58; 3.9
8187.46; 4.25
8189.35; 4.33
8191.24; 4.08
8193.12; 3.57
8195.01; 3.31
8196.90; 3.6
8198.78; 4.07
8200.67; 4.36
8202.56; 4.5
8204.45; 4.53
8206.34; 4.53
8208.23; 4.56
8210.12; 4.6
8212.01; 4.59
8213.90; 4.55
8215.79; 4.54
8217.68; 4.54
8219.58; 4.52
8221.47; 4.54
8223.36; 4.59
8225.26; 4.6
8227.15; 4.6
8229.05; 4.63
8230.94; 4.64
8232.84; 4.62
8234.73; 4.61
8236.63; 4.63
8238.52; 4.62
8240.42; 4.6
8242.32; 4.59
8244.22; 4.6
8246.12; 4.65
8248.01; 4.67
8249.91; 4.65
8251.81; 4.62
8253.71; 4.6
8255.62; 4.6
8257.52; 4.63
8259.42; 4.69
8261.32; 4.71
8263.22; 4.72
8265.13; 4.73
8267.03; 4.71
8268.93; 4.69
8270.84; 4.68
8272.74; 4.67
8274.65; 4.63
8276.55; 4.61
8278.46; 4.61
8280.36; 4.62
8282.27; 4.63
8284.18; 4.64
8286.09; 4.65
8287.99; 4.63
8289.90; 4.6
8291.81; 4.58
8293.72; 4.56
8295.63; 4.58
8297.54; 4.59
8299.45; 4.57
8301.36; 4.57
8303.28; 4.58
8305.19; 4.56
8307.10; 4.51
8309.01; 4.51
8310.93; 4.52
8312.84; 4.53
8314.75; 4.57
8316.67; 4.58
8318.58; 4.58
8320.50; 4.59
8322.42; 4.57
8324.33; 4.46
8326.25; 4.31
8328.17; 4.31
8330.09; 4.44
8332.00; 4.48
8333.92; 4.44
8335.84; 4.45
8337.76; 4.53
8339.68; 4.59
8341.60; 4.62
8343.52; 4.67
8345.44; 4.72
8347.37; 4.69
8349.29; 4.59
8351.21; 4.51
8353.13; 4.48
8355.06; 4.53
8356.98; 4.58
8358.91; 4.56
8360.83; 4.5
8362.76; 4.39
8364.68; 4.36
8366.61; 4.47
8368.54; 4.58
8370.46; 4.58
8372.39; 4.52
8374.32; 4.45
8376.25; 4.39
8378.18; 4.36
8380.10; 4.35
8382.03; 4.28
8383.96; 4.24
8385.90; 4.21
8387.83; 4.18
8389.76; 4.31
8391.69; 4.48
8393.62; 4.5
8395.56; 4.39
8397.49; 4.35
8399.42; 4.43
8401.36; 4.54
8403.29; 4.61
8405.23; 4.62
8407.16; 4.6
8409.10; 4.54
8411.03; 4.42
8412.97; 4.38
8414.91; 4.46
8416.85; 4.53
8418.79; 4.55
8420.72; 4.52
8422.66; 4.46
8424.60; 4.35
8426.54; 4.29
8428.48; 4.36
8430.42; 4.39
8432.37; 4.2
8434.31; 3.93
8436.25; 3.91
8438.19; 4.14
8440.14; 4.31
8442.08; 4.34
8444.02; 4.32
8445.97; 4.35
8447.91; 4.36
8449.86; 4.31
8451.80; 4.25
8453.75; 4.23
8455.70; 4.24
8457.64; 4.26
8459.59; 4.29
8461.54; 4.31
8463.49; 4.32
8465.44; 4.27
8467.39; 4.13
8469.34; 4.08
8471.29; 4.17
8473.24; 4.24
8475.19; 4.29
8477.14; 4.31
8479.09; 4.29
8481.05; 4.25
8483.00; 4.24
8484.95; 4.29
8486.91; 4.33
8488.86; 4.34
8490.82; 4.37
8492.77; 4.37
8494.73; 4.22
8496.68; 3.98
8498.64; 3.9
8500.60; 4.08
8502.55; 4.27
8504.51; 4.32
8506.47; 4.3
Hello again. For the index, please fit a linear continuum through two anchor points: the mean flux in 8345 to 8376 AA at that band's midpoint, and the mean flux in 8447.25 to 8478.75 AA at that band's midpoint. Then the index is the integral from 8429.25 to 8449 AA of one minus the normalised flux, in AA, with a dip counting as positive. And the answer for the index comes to 0.41 AA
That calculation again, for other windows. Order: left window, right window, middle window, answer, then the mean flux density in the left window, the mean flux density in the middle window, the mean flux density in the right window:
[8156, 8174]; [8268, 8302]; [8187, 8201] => 2.1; 4.62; 3.92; 4.62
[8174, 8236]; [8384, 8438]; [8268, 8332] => -3.0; 4.34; 4.57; 4.38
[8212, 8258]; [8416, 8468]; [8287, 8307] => -0.3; 4.6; 4.58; 4.29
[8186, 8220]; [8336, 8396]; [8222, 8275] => -3.9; 4.27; 4.64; 4.47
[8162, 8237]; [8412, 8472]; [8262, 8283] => -1.5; 4.39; 4.66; 4.29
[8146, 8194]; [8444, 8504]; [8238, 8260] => -1.3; 4.42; 4.62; 4.25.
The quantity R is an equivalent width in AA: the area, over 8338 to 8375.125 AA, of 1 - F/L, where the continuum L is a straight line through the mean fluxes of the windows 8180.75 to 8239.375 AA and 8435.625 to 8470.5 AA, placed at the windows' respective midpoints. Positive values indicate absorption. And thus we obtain -2.3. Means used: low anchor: 4.34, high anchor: 4.25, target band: 4.55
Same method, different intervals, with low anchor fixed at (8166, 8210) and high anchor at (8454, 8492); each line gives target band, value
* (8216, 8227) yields -0.79 AA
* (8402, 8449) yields -1.22 AA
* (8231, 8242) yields -0.93 AA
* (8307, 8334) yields -1.50 AA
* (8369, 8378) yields -0.46 AA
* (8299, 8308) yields -0.63 AA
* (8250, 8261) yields -0.98 AA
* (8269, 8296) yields -2.33 AA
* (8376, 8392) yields -0.15 AA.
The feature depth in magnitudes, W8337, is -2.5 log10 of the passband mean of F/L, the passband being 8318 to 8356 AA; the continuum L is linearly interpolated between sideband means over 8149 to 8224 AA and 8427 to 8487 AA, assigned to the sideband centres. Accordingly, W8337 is -0.05 mag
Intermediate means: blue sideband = 4.39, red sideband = 4.25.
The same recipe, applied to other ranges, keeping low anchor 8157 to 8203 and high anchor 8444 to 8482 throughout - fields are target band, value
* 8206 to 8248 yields -0.08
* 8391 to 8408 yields -0.06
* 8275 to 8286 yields -0.09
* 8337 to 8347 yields -0.09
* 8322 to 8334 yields -0.04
